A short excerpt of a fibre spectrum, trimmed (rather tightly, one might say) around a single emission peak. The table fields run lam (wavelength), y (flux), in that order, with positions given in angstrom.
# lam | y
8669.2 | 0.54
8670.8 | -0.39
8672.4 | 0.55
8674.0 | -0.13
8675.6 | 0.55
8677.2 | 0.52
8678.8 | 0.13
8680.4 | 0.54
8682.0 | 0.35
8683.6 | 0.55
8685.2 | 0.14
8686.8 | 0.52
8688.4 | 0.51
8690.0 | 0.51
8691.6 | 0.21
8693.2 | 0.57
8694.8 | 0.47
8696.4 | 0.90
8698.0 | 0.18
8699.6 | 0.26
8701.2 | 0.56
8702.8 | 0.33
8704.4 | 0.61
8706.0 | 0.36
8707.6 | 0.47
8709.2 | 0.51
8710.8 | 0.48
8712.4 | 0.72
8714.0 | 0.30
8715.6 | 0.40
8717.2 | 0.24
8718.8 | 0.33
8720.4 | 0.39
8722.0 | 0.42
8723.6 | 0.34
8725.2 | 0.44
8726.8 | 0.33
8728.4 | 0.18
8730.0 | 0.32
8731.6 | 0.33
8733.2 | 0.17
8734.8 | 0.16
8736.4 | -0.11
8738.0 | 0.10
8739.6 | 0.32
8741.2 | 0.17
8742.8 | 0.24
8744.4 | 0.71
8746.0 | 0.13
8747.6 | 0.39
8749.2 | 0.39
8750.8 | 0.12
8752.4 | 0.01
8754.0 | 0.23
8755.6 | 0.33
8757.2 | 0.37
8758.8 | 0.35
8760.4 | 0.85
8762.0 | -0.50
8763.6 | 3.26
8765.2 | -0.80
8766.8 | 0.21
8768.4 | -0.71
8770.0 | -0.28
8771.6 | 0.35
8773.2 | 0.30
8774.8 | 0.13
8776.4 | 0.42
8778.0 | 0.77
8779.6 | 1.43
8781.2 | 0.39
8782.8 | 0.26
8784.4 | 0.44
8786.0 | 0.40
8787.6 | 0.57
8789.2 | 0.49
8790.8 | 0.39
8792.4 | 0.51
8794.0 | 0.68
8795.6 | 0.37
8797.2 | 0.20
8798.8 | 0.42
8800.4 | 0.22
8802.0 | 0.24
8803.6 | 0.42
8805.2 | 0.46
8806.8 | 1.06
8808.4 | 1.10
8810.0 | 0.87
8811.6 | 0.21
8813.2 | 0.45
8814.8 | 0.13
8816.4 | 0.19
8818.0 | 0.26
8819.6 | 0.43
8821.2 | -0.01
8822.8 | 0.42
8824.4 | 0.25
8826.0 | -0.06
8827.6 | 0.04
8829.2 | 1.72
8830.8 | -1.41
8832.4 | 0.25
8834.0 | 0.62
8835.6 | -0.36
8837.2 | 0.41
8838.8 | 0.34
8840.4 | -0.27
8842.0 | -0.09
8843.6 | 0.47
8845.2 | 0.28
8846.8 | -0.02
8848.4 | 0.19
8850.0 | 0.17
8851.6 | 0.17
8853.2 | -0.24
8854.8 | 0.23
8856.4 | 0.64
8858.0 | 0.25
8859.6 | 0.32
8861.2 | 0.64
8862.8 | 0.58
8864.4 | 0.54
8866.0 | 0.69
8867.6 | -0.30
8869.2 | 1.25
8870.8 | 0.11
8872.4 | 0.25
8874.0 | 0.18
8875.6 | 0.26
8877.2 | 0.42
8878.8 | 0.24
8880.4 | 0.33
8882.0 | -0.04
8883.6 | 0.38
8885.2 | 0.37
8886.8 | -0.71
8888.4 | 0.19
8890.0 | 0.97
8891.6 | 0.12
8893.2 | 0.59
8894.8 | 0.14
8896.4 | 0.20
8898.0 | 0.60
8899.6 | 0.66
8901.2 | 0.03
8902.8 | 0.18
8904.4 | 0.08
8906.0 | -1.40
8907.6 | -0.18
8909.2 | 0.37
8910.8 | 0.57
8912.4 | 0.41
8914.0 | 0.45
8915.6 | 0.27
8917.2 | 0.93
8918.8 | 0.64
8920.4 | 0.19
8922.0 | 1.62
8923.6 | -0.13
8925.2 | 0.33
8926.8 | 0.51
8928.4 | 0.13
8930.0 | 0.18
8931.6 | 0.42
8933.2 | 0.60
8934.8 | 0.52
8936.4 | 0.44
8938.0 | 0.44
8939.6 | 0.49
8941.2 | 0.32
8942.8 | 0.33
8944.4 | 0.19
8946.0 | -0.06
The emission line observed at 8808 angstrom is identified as H-gamma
